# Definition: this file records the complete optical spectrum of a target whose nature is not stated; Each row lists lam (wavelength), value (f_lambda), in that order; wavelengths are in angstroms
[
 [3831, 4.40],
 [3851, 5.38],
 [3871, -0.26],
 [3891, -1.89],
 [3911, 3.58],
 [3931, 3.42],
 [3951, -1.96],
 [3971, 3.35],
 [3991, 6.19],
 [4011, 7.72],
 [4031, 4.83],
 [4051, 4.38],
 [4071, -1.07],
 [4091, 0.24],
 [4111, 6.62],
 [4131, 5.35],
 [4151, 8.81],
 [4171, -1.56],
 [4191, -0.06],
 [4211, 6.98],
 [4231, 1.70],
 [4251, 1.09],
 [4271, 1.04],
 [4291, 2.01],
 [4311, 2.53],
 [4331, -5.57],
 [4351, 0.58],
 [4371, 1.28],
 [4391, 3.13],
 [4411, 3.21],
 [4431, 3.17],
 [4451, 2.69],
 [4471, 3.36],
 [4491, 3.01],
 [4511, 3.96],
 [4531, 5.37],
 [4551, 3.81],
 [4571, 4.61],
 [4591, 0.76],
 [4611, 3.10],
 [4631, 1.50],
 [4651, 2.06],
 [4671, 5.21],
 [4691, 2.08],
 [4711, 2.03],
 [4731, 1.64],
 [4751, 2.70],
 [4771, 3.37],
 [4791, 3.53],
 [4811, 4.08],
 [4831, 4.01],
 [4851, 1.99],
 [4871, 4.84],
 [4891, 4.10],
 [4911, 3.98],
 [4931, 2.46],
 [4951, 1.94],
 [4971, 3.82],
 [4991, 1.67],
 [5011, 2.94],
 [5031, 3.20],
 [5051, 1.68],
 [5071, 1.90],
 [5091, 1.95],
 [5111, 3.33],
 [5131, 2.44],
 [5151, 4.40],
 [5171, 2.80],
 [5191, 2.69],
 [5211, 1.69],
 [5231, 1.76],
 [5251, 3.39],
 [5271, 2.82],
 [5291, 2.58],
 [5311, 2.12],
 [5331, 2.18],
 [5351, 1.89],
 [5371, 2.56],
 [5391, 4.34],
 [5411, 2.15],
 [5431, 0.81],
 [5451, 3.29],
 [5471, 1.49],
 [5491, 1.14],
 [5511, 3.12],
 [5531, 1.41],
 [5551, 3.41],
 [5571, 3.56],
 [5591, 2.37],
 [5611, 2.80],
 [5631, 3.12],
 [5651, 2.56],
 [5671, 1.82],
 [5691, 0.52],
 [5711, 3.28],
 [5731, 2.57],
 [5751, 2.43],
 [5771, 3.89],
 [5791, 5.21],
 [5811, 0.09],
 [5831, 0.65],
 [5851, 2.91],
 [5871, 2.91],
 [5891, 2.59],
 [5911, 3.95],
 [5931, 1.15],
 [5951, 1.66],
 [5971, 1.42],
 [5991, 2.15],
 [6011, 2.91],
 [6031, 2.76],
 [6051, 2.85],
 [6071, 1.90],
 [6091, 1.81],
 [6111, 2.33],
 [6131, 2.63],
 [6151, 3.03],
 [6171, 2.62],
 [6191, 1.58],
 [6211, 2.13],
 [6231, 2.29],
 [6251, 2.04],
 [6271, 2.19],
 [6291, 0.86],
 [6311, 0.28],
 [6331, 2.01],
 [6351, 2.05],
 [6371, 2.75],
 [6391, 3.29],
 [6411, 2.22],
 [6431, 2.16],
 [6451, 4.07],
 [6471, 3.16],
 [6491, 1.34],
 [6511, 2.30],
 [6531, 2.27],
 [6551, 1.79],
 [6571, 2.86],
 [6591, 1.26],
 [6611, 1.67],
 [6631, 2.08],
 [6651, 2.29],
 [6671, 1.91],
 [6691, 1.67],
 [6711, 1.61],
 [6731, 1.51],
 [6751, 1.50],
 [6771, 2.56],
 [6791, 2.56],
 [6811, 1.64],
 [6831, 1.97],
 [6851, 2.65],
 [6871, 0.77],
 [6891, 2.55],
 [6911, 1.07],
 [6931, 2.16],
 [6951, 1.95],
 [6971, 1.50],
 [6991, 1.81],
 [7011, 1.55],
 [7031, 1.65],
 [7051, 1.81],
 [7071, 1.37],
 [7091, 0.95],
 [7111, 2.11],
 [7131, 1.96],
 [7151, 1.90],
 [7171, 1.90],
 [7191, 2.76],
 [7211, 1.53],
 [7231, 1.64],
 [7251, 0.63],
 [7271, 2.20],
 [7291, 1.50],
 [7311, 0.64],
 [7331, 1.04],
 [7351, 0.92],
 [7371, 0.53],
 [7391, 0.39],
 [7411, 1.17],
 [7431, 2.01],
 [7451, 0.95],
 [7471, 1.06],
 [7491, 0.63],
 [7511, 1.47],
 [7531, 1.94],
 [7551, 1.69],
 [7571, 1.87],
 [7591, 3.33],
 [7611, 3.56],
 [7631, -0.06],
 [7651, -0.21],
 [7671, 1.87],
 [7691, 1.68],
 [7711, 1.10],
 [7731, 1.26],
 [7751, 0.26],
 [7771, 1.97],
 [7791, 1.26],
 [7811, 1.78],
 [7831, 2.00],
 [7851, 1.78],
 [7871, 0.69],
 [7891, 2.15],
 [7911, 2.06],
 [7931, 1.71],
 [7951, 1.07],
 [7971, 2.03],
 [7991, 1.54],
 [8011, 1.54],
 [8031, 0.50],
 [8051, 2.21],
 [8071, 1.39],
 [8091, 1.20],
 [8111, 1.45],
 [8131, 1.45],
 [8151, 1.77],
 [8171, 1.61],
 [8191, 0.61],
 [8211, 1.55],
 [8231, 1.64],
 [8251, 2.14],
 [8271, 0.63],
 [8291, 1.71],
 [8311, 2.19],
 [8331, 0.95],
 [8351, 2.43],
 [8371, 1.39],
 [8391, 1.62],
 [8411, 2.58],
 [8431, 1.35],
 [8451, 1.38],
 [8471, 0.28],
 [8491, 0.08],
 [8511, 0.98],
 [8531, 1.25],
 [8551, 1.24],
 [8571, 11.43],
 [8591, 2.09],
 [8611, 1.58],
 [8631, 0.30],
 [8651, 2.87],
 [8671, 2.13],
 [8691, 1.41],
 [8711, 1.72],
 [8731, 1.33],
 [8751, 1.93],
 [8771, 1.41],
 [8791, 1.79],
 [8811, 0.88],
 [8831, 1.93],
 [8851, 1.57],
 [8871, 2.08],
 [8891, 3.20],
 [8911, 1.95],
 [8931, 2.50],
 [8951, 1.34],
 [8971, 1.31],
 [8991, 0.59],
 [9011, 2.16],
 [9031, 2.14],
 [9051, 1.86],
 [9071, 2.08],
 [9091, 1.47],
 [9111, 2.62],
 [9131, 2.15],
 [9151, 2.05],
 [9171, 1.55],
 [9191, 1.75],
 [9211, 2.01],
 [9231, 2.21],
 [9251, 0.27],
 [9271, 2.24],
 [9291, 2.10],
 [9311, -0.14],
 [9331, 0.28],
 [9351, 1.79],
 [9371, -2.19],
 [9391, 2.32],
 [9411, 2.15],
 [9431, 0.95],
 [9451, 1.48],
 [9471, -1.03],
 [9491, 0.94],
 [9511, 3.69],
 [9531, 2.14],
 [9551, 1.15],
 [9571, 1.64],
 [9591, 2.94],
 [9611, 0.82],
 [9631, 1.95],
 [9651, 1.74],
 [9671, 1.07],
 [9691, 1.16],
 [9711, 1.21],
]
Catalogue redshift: 1.30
